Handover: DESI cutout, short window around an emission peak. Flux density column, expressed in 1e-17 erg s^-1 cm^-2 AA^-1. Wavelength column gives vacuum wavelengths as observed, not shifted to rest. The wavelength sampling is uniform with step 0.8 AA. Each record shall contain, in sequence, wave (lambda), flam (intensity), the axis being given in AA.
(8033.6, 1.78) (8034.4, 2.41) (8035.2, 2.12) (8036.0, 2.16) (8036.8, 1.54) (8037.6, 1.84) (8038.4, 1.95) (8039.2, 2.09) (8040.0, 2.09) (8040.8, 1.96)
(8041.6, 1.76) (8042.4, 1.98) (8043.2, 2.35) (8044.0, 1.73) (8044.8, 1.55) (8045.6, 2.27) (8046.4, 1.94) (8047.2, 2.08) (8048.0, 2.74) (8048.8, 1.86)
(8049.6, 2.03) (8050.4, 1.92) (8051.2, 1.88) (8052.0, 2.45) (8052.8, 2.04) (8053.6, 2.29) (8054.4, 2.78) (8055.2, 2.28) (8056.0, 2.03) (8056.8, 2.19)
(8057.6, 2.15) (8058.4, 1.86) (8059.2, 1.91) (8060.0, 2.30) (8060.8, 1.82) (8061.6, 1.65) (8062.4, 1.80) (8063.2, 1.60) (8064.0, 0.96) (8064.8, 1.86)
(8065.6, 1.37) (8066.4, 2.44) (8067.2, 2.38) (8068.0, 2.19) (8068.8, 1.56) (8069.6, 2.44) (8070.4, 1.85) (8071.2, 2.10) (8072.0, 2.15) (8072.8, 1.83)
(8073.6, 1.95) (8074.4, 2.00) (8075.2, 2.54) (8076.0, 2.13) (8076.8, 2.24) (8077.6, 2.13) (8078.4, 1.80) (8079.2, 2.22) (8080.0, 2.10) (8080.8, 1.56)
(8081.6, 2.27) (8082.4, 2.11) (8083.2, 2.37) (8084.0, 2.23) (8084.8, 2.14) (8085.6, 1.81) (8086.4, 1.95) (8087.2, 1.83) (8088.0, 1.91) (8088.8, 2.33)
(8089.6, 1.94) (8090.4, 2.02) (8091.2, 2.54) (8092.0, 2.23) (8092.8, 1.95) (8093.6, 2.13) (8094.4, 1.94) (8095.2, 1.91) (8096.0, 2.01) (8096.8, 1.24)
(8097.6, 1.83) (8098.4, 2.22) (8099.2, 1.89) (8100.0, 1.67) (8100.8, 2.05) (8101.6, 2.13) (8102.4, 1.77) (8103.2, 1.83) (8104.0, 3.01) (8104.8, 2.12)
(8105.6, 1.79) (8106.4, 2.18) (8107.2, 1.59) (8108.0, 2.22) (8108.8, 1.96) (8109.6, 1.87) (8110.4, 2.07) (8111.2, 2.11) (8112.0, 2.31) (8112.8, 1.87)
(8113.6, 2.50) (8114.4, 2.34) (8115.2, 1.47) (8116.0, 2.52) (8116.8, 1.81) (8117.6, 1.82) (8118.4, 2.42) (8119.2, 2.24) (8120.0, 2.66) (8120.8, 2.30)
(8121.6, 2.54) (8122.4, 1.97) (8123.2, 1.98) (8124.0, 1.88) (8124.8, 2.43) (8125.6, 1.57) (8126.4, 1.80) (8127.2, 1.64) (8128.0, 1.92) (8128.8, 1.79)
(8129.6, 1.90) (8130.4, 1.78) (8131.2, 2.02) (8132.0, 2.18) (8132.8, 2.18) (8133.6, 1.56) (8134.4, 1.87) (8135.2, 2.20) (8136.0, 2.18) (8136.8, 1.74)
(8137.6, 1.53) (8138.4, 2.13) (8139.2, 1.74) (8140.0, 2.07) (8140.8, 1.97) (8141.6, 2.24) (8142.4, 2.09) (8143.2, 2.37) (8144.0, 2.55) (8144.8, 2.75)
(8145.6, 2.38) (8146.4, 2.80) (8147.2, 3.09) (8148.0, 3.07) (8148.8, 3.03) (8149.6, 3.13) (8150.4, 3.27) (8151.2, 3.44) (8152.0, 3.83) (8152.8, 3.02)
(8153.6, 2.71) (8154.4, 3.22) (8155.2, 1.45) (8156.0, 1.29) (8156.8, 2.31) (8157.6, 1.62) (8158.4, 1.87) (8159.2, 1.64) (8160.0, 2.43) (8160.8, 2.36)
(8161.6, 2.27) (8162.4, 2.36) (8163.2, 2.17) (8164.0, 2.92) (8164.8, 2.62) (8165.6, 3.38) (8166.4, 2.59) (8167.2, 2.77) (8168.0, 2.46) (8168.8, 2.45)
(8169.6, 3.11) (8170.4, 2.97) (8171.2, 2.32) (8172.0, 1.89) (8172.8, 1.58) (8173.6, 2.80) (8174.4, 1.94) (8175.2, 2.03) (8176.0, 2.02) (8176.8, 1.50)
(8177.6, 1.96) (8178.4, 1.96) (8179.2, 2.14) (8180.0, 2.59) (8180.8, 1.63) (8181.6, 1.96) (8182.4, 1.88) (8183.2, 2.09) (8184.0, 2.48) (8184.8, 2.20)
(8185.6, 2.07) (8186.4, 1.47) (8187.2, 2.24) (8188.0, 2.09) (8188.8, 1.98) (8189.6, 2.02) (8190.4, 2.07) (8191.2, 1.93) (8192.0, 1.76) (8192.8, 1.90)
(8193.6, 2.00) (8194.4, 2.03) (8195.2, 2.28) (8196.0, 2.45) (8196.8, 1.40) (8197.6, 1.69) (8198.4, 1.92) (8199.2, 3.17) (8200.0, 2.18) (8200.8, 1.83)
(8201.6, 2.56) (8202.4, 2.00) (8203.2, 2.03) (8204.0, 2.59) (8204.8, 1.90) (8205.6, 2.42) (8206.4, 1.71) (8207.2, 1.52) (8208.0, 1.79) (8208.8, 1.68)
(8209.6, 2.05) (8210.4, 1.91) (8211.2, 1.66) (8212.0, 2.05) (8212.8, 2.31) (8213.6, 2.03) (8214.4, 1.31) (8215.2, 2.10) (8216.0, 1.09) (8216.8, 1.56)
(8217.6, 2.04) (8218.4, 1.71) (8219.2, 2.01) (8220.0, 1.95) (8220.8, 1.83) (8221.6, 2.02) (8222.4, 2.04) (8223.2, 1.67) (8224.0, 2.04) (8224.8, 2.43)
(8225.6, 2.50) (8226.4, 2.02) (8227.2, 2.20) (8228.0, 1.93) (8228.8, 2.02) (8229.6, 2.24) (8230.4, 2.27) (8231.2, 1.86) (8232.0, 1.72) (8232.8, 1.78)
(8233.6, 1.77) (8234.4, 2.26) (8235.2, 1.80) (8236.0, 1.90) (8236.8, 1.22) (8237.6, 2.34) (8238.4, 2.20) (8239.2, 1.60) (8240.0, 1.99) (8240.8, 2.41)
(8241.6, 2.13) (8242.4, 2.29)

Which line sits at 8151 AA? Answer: [S II] 6716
